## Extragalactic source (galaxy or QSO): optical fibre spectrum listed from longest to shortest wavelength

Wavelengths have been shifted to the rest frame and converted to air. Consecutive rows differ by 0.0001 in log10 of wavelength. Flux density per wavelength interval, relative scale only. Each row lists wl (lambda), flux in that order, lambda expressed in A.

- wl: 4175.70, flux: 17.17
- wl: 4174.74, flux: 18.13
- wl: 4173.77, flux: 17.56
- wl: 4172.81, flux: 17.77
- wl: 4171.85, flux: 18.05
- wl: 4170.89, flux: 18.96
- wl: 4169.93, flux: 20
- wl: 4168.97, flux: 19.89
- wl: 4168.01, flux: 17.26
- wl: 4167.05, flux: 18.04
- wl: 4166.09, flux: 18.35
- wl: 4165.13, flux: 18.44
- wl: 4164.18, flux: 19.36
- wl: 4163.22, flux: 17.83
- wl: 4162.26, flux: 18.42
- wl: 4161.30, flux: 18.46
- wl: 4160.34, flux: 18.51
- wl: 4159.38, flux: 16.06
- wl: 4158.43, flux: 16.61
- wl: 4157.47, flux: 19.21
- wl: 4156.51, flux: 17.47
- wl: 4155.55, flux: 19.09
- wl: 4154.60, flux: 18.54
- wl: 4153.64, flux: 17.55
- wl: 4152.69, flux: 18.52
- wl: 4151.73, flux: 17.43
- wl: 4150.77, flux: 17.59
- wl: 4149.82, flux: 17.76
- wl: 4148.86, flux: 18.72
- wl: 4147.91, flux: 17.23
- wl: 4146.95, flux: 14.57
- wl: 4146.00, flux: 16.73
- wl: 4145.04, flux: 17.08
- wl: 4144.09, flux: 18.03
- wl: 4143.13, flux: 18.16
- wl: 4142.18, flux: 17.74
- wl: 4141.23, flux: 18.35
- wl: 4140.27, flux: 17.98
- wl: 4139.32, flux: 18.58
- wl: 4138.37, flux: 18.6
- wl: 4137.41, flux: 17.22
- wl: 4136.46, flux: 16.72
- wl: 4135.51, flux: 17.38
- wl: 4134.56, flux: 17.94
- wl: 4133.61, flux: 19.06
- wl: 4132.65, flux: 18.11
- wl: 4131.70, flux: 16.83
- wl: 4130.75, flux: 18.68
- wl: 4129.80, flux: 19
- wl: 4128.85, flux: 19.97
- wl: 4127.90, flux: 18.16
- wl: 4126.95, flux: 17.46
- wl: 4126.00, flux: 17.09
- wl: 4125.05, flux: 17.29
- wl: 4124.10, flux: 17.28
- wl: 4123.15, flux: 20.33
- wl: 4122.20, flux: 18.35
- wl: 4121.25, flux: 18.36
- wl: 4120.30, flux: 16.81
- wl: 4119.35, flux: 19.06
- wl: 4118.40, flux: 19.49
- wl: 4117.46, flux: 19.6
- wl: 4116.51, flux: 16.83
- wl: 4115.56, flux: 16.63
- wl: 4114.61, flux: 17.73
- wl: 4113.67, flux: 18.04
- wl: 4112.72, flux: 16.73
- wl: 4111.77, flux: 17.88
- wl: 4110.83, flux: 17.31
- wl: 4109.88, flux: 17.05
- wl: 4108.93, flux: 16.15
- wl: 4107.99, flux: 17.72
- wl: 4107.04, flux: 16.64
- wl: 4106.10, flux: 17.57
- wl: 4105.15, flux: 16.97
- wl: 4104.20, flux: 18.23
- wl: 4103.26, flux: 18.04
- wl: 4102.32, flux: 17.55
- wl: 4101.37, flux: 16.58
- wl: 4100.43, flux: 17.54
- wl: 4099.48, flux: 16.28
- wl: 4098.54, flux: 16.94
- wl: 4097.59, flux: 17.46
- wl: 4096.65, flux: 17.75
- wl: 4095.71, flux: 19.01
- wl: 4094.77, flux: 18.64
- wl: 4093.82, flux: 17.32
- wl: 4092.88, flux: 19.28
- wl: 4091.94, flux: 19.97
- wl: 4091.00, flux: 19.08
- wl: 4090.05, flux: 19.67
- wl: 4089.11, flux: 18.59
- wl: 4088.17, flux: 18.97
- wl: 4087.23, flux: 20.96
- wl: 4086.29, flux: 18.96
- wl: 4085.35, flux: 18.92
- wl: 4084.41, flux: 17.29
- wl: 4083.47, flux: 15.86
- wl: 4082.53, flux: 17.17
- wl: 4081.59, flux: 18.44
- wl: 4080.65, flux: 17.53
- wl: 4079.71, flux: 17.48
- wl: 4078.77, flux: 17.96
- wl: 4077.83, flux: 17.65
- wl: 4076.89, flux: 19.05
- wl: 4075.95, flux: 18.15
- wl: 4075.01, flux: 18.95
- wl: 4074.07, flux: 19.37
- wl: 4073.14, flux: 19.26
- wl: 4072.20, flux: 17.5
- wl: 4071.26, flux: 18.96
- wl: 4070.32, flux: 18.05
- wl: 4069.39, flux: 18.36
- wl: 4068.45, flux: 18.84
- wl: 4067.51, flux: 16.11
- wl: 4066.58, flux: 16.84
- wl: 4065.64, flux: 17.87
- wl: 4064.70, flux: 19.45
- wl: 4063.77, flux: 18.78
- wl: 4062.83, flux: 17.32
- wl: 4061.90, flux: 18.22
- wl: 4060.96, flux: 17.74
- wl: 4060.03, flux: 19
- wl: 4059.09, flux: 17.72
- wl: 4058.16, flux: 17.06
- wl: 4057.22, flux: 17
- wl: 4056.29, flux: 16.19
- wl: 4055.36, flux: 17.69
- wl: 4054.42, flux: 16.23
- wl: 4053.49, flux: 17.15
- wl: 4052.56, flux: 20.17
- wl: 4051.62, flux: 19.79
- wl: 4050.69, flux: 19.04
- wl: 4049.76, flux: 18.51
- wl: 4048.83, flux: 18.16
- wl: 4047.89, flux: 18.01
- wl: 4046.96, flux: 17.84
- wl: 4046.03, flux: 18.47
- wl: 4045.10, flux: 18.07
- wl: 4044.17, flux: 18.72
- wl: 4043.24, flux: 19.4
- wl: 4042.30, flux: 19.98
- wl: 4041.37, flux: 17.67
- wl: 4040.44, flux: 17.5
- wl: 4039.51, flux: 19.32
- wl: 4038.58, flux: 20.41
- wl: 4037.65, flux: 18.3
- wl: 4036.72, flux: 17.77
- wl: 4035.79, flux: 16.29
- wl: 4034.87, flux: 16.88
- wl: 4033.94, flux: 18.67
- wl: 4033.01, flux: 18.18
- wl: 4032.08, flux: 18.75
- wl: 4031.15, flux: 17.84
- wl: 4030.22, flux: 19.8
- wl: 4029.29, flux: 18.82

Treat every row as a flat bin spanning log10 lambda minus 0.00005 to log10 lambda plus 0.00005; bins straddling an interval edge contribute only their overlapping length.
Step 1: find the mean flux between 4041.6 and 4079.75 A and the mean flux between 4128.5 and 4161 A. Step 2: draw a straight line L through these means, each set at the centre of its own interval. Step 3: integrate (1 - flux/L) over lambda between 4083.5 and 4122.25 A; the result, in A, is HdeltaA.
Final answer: 0.12 A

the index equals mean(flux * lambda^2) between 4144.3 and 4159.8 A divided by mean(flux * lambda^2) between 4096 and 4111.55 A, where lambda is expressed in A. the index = 1.0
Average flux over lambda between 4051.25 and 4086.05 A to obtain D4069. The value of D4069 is 18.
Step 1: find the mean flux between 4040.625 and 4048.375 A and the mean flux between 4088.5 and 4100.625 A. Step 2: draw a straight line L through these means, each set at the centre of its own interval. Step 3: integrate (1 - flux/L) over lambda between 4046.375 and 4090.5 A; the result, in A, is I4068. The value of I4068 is 0.5 A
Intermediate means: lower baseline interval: 18.5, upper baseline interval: 18.3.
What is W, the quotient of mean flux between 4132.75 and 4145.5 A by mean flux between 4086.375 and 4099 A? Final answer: 0.96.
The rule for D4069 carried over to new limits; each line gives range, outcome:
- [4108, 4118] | 17.4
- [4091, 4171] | 17.9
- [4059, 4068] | 17.9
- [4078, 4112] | 17.9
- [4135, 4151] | 17.6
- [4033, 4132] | 18.1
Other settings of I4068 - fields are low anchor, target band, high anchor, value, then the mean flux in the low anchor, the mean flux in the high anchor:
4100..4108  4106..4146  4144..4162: -0.8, 17.4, 17.6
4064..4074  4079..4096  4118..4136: -0.3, 18.2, 18.2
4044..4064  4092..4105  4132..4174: 0.2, 18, 18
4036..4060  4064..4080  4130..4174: -0.1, 18.2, 18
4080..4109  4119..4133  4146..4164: -0.2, 18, 17.8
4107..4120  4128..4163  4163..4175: 0.4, 17.7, 18.5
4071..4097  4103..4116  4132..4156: 0.6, 18.5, 17.8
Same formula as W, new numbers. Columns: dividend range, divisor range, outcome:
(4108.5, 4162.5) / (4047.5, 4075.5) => 0.99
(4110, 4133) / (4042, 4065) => 0.99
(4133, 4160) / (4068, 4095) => 0.96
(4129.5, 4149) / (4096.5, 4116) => 1.03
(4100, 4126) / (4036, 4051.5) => 0.95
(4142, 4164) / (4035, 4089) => 0.97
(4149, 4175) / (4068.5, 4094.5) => 0.98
